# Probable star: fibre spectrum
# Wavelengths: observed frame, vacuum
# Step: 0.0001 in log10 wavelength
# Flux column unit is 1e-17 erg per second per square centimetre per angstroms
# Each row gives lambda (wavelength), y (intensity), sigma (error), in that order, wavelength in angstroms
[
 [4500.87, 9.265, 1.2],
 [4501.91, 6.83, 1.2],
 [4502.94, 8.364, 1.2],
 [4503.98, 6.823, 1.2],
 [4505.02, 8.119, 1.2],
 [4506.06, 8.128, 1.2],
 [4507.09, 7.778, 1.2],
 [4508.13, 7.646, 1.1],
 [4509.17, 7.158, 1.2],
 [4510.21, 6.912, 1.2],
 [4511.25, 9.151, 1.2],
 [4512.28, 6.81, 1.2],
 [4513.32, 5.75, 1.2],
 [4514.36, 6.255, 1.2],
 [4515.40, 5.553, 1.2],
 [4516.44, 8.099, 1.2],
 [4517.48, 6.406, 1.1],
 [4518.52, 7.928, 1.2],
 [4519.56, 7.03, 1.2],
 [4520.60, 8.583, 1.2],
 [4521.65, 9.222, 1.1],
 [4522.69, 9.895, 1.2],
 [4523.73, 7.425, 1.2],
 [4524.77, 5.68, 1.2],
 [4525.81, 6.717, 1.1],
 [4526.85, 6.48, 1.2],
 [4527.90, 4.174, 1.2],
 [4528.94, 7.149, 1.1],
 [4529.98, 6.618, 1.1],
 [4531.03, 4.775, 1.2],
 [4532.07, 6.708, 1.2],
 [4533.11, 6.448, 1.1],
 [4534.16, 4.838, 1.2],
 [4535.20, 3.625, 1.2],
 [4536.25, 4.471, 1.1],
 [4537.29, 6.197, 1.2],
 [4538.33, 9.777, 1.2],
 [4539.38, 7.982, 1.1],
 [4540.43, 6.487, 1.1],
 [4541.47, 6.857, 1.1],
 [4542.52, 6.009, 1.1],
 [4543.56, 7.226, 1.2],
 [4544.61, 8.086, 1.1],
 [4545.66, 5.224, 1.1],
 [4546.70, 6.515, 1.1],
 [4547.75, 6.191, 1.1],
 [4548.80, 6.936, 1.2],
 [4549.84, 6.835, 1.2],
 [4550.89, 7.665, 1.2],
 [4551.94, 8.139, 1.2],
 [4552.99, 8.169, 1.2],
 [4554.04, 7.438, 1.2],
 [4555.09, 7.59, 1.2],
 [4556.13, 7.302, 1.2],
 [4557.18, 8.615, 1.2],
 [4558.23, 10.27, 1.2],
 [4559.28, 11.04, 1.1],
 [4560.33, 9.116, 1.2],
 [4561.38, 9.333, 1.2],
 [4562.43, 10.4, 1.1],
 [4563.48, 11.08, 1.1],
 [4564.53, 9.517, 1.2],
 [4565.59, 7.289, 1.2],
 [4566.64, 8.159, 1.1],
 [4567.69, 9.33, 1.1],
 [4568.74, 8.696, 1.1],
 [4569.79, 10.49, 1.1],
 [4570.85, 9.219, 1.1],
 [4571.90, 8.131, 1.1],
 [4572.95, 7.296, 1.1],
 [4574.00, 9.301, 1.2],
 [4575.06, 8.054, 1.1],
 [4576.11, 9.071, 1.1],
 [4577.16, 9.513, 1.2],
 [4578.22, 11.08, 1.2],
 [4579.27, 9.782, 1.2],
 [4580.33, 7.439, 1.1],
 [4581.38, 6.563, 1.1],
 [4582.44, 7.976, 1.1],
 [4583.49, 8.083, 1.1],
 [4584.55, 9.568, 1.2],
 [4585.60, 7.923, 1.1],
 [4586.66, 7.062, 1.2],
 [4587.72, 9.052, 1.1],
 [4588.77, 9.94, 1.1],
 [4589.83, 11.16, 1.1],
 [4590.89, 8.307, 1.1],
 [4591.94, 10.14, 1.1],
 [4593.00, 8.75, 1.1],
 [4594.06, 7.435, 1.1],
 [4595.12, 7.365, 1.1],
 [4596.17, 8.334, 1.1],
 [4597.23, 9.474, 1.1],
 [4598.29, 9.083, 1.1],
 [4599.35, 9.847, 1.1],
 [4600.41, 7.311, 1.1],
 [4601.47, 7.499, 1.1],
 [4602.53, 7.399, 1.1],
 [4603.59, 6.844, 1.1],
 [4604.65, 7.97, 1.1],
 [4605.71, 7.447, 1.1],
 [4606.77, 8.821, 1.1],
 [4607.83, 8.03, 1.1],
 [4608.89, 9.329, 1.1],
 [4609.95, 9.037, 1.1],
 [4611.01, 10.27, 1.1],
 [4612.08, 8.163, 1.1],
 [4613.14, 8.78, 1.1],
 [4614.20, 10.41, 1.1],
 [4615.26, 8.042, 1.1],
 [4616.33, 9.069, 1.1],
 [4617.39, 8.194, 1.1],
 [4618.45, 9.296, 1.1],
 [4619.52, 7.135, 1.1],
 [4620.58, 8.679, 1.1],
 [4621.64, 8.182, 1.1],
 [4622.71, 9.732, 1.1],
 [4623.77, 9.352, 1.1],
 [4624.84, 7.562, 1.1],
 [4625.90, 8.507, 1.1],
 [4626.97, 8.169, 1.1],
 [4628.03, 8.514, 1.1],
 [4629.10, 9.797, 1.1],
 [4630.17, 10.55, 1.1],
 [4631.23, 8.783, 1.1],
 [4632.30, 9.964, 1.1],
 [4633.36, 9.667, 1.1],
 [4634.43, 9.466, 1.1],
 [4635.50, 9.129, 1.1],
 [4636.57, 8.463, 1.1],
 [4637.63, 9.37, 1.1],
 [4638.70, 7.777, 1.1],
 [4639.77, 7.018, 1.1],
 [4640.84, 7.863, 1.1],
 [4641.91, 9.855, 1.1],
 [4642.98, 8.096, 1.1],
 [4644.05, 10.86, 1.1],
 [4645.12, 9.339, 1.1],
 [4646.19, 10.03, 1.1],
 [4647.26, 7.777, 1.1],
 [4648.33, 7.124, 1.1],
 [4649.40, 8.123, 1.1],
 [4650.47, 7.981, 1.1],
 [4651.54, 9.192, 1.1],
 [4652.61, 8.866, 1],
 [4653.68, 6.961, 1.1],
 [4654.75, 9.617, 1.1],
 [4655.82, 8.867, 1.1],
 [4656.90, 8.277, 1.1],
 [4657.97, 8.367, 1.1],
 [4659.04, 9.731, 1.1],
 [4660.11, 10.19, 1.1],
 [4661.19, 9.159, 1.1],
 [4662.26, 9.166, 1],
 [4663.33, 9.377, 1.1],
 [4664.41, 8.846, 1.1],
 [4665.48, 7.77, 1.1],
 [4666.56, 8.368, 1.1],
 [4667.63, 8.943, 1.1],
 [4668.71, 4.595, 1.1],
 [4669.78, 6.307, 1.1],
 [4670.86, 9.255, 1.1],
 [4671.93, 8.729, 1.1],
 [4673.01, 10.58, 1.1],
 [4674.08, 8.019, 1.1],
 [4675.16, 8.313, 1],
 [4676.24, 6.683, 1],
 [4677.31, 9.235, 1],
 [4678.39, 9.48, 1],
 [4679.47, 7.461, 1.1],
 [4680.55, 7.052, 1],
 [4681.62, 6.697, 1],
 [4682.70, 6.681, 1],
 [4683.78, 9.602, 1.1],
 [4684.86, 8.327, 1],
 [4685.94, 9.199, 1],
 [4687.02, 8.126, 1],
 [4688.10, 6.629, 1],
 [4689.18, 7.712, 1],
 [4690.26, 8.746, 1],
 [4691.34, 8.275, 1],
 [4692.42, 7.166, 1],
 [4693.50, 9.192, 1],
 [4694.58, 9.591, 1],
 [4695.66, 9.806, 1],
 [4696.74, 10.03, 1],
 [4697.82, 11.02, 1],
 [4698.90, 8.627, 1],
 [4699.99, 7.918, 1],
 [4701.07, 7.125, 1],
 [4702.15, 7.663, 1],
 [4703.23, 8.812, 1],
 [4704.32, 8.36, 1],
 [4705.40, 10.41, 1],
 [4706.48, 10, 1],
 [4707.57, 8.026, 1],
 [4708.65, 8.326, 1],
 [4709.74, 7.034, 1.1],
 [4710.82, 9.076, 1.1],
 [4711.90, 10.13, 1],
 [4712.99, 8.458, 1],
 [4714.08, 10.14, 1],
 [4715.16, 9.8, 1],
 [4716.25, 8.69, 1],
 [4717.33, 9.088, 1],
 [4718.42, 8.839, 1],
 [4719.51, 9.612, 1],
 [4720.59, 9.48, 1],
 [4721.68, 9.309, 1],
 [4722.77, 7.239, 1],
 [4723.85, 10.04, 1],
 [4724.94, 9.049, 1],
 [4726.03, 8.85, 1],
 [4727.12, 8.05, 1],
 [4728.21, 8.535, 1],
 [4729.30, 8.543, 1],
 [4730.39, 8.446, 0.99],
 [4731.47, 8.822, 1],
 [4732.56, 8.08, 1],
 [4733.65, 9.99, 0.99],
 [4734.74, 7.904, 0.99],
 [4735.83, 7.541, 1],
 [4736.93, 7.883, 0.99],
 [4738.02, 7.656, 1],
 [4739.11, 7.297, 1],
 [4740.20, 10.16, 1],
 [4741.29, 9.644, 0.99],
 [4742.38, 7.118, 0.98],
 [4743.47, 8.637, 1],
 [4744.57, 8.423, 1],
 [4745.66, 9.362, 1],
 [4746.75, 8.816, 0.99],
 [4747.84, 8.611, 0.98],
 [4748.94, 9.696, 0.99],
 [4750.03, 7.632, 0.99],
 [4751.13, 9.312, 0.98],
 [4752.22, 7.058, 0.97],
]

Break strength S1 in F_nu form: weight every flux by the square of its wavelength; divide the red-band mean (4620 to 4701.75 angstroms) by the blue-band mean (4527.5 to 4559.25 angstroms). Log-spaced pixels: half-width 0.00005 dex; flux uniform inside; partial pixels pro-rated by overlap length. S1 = 1.3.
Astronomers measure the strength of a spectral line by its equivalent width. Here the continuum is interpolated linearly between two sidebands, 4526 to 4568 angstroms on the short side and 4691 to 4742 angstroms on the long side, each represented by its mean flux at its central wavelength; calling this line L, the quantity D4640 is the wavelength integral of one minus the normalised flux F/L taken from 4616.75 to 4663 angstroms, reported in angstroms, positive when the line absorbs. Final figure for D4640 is -3.68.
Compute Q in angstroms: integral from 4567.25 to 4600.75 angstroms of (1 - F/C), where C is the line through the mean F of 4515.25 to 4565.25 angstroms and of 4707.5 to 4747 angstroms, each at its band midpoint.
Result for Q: -4.7 angstroms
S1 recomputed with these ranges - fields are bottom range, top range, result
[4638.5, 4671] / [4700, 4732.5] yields 1.06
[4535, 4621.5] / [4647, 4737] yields 1.08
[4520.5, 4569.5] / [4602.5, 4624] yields 1.18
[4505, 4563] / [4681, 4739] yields 1.28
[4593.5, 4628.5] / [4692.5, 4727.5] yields 1.11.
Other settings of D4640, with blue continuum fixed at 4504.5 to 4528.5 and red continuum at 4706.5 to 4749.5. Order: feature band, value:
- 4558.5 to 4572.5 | -3.3 angstroms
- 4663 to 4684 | 0.7 angstroms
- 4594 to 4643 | -4.1 angstroms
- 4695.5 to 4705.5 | -0.4 angstroms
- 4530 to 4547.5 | 2.6 angstroms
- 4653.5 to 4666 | -1.0 angstroms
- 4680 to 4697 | 0.4 angstroms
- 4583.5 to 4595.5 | -1.6 angstroms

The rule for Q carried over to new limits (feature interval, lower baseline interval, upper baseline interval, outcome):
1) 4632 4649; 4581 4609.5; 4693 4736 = -0.49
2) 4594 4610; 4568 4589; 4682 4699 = 0.91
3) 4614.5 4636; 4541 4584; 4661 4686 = -1.68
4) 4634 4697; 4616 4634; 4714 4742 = 2.52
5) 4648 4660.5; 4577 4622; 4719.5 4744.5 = -0.04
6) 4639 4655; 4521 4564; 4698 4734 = -0.62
